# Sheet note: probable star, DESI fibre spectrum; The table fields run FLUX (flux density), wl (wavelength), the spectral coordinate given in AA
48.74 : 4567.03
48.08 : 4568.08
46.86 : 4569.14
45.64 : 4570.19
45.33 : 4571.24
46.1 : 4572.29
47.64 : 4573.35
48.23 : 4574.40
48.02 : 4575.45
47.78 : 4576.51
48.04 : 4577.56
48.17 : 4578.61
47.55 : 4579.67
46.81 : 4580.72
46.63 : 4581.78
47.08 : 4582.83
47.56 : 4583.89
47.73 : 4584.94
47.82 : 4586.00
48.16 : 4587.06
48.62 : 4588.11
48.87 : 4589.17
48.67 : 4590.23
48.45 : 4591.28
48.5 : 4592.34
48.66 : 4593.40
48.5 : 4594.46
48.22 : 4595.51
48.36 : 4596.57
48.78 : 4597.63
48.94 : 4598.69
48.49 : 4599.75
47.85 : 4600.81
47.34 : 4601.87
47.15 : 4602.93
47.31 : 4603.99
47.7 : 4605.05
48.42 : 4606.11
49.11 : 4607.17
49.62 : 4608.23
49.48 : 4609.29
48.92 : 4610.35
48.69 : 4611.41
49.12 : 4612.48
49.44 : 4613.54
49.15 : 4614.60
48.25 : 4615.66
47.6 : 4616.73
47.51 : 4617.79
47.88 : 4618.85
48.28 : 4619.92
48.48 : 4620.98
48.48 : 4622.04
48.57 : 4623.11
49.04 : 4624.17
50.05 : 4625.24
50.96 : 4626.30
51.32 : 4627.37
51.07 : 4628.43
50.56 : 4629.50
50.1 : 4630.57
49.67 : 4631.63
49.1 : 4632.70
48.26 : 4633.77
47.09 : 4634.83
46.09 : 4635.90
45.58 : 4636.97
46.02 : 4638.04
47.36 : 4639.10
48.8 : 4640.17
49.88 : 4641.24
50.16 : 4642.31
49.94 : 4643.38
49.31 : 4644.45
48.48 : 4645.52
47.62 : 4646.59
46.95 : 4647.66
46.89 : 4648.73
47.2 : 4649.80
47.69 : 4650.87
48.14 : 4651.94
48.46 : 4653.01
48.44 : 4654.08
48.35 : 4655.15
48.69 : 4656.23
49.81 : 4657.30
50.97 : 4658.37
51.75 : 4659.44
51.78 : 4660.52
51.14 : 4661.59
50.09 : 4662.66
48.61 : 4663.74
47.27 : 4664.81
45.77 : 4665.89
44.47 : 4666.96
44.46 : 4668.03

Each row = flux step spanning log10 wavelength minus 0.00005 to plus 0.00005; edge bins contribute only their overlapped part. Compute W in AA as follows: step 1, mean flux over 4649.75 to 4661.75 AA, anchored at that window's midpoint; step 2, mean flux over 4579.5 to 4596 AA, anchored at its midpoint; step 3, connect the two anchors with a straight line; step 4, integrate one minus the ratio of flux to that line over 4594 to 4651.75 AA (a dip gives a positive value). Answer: 0.2 AA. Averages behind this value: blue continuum 48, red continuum 49.4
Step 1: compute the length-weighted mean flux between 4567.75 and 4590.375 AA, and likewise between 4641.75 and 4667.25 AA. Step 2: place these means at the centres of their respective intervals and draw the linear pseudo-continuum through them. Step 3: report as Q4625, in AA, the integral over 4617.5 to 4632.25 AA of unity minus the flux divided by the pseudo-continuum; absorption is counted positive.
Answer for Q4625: -0.4 AA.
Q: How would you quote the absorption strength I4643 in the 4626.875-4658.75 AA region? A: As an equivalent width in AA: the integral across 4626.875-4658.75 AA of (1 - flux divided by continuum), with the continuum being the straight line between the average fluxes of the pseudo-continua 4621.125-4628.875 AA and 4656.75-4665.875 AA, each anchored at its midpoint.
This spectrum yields 0.8 AA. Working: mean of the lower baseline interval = 49.9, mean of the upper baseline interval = 49.9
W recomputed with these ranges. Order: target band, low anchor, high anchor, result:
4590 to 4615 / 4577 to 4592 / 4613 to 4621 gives -0.20 AA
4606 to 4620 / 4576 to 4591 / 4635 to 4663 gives -0.14 AA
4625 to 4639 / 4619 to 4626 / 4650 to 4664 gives 0.05 AA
